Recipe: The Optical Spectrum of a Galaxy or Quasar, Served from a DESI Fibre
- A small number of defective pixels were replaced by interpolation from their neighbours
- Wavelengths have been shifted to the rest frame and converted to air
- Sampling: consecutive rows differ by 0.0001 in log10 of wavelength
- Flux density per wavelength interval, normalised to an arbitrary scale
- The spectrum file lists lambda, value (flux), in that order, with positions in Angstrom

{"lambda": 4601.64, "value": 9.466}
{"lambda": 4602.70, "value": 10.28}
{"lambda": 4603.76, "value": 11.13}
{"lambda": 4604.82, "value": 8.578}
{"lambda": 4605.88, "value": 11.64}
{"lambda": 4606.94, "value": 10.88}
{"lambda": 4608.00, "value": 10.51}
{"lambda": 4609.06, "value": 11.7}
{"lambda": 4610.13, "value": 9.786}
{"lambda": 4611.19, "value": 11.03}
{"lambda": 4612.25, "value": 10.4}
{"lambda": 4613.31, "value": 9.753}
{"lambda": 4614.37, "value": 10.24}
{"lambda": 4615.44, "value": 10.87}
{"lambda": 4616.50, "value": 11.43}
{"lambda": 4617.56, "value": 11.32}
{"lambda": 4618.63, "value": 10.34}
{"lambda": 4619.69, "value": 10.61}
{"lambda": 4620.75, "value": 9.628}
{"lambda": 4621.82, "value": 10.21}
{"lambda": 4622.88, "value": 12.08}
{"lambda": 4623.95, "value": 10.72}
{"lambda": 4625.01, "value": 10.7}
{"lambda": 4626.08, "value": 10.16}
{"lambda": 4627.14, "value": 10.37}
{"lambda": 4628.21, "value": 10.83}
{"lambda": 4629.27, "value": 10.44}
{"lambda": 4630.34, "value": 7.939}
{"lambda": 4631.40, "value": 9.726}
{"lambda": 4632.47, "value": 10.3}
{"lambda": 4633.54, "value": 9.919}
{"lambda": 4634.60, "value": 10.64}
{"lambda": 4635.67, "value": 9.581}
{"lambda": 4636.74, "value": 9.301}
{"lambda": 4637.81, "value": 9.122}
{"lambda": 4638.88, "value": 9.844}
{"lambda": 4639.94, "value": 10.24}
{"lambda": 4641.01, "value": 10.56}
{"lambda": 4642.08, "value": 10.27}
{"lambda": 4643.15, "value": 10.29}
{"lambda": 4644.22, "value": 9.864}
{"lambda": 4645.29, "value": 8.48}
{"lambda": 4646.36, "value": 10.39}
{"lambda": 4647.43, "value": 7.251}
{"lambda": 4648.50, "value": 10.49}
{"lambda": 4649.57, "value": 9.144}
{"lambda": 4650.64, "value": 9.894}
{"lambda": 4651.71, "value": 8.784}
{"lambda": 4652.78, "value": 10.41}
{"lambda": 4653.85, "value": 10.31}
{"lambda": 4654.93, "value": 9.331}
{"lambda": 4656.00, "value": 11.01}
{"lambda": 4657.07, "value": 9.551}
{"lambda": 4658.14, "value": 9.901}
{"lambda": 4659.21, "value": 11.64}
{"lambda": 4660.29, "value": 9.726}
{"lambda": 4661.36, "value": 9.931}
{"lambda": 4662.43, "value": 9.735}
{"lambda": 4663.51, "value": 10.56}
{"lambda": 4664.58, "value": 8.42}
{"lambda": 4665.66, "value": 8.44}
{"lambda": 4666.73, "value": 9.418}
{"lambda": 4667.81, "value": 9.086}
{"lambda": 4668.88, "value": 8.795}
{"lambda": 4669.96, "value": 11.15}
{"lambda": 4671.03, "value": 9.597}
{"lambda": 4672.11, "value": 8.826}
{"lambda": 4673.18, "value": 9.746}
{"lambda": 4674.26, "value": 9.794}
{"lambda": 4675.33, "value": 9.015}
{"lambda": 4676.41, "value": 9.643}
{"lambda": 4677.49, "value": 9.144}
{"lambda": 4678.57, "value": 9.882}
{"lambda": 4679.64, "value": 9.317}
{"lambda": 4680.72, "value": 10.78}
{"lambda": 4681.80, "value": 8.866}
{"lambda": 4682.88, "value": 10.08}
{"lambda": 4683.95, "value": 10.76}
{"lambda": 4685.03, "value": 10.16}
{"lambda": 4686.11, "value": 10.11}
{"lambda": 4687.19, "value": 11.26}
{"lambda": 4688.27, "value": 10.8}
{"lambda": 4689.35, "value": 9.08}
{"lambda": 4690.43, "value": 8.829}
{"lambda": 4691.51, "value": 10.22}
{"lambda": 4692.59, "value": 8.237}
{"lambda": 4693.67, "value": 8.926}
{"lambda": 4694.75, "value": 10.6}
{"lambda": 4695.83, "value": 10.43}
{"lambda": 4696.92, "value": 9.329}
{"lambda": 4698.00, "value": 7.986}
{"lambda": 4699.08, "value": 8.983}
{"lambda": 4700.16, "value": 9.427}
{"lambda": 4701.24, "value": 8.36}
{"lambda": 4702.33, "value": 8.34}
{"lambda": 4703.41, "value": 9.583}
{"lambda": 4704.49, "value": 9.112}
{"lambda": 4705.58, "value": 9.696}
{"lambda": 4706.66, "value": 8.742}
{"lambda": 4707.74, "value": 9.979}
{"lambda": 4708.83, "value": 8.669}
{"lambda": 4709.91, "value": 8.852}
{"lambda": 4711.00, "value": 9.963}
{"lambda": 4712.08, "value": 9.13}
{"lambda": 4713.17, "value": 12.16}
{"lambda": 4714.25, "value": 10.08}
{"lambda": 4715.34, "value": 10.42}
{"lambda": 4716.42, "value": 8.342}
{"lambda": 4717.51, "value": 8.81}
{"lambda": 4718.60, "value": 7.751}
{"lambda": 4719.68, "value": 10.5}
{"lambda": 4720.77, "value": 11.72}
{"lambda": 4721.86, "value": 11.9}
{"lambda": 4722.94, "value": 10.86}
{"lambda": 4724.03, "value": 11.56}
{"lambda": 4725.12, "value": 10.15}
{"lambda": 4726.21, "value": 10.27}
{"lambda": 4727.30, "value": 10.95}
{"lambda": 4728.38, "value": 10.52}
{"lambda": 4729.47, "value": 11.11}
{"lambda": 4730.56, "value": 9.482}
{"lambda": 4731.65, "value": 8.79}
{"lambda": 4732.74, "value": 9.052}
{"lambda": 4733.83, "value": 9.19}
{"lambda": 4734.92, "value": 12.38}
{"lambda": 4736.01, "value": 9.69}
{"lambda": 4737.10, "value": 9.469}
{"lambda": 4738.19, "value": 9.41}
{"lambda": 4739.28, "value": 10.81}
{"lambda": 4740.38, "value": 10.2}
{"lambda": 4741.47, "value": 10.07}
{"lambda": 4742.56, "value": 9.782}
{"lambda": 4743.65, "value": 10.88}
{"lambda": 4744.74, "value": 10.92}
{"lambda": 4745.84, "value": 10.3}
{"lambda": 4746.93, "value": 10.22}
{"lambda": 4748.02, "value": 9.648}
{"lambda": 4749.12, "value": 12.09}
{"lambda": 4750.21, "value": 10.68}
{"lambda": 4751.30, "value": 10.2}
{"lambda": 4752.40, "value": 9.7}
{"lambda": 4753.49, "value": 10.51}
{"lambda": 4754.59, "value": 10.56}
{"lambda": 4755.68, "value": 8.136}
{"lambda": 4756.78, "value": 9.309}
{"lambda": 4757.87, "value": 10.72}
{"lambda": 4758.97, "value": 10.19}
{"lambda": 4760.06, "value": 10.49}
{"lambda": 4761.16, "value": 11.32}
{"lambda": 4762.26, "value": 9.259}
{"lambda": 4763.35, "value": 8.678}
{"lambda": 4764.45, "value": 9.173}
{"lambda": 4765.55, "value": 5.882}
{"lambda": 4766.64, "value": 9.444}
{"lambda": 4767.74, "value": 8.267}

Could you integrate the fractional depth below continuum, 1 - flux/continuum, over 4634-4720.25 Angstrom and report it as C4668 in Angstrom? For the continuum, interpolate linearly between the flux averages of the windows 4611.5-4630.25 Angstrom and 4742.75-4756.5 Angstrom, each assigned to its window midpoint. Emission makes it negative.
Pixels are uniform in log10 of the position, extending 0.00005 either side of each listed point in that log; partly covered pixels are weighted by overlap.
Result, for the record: 6.6 Angstrom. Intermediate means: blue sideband 10.5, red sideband 10.3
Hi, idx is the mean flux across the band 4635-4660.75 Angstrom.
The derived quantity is 9.81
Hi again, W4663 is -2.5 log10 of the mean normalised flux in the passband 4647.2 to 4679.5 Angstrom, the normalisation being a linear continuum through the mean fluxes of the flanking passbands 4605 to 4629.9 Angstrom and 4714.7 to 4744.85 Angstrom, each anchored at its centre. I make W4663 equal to 0.09 mag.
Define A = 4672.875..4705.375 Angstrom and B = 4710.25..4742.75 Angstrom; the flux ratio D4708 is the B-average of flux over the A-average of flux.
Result 1.06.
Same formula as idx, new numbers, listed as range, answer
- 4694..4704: 9.22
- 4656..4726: 9.71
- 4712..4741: 10.2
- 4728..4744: 10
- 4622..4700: 9.79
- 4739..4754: 10.4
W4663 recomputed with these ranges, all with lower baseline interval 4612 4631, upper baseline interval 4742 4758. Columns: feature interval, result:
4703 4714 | 0.076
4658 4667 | 0.067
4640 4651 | 0.078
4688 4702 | 0.116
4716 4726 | 0.009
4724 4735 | 0.011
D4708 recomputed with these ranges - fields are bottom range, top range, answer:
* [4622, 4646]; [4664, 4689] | 0.96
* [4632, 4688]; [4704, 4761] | 1.03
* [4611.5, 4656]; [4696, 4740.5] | 0.97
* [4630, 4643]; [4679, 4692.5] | 1.01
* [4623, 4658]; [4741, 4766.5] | 1.00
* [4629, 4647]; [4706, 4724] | 1.01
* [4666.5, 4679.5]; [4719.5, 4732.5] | 1.12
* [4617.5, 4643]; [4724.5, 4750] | 1.01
